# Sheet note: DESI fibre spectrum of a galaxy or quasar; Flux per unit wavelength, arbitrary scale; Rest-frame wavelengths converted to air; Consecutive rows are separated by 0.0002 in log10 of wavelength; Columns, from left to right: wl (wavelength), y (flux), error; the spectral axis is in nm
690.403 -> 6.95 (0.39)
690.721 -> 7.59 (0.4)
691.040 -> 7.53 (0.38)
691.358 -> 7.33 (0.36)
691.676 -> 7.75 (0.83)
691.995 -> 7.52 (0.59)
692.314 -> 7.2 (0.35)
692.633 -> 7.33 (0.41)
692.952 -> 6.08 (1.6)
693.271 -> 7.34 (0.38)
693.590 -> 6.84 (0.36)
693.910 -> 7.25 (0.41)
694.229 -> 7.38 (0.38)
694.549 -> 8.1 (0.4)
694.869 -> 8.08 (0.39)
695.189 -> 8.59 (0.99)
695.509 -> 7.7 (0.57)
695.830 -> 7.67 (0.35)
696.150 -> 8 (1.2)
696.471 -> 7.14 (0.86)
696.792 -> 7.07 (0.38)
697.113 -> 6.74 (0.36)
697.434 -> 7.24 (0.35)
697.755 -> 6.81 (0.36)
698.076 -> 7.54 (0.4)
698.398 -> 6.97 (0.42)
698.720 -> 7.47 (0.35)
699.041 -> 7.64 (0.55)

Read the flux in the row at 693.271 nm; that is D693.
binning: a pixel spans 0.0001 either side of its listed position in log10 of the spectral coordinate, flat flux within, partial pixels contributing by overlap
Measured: 7.34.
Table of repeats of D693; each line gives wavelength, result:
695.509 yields 7.7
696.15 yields 8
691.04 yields 7.53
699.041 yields 7.64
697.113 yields 6.74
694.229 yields 7.38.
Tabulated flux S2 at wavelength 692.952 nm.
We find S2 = 6.08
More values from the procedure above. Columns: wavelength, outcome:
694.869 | 8.08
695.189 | 8.59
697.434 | 7.24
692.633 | 7.33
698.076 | 7.54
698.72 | 7.47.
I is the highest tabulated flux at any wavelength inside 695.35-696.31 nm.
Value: 8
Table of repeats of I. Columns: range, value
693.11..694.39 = 7.38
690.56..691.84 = 7.75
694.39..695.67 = 8.59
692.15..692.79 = 7.33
